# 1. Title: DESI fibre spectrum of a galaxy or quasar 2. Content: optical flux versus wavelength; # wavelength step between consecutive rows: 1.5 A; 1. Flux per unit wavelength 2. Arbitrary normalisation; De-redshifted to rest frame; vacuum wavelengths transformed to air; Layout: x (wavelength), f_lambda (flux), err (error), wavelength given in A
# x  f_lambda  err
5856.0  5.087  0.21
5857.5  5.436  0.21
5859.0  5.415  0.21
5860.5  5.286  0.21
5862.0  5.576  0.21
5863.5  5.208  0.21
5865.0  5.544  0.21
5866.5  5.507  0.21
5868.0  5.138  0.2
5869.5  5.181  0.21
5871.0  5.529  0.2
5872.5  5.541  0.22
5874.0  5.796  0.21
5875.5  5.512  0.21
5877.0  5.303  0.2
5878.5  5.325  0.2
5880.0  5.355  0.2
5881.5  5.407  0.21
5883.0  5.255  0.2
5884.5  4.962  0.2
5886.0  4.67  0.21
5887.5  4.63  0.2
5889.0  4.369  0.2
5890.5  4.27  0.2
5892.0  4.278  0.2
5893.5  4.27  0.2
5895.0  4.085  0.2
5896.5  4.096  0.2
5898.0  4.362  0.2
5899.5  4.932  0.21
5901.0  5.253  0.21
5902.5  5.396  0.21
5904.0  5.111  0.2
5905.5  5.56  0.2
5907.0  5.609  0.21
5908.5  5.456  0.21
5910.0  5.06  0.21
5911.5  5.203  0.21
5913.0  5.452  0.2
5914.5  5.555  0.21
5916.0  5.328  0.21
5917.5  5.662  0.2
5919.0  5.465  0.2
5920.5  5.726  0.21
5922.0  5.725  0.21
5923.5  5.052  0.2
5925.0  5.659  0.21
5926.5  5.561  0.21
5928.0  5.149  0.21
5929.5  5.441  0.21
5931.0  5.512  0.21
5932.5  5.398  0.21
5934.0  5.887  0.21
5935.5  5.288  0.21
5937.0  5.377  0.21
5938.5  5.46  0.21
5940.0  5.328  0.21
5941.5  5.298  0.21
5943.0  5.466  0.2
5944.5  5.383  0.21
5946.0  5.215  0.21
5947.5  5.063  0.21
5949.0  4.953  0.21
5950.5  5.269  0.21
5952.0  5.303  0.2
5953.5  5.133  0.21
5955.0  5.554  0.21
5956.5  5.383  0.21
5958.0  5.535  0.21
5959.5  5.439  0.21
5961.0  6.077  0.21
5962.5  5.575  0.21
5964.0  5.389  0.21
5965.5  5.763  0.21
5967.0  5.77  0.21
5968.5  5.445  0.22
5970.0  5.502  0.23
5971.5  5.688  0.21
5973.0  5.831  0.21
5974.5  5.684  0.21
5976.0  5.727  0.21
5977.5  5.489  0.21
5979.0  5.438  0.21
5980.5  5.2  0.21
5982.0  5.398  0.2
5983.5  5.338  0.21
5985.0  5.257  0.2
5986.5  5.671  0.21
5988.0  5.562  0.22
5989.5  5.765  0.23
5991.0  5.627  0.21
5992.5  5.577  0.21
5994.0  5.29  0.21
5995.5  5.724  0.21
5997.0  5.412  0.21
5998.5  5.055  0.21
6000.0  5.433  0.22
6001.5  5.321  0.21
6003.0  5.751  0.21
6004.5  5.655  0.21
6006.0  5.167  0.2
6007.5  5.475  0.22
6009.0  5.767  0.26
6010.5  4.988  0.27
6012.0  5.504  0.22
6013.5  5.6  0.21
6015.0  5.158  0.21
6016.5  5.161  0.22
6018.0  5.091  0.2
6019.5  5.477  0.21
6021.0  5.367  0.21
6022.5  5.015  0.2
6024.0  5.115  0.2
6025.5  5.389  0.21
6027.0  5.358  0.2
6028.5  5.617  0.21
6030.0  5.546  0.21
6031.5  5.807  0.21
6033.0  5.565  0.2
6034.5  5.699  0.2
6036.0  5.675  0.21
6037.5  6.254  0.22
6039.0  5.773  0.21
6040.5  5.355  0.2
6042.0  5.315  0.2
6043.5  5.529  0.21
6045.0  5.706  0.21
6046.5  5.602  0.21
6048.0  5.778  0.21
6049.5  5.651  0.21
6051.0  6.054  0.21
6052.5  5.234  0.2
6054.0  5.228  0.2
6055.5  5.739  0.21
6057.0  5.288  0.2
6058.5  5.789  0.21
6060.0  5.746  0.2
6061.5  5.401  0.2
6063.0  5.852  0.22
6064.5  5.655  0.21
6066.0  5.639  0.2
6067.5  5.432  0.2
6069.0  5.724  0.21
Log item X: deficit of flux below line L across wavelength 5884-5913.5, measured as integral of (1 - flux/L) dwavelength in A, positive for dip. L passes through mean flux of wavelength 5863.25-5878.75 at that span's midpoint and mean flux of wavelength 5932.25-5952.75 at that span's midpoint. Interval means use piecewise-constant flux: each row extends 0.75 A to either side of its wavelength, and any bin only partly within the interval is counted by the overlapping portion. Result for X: 2.98 A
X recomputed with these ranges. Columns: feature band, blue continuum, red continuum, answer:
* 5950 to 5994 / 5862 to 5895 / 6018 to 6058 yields -1.5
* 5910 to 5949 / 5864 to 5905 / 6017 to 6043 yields -1.9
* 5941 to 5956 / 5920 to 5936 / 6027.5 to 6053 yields 0.7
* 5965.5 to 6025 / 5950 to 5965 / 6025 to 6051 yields 1.1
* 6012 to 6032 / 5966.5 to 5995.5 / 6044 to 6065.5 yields 0.8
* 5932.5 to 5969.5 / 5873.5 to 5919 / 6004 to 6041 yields -1.4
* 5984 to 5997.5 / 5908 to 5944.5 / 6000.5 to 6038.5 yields -0.2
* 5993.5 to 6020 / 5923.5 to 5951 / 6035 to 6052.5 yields 0.9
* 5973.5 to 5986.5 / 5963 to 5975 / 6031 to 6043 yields 0.4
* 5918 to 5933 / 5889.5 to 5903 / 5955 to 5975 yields -1.4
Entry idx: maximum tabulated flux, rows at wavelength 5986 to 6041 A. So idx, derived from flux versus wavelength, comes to 6.254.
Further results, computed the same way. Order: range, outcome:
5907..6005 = 6.077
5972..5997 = 5.831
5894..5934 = 5.887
